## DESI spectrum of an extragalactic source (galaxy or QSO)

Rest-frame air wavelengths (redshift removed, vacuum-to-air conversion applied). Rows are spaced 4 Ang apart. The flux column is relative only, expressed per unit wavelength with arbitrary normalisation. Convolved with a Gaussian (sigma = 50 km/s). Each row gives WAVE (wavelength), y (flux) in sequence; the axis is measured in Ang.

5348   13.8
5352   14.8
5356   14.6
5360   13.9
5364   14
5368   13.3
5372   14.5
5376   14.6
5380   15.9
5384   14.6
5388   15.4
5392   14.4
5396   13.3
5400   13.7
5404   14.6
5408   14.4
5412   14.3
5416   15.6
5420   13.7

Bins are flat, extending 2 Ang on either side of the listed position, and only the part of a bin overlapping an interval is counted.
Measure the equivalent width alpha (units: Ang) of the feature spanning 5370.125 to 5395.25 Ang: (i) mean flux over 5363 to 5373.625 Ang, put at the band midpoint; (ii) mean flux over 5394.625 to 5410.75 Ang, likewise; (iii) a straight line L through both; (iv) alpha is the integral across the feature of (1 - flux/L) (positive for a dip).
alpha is -1.5 Ang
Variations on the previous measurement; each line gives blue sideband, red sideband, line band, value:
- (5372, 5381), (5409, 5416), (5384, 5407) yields 0.8 Ang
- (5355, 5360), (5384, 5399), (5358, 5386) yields -0.1 Ang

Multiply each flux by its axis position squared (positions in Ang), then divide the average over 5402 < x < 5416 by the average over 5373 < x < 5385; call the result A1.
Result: 0.98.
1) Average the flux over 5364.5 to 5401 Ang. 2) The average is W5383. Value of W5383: 14.4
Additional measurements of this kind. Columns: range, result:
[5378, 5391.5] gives 15.2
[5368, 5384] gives 14.7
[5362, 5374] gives 13.9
